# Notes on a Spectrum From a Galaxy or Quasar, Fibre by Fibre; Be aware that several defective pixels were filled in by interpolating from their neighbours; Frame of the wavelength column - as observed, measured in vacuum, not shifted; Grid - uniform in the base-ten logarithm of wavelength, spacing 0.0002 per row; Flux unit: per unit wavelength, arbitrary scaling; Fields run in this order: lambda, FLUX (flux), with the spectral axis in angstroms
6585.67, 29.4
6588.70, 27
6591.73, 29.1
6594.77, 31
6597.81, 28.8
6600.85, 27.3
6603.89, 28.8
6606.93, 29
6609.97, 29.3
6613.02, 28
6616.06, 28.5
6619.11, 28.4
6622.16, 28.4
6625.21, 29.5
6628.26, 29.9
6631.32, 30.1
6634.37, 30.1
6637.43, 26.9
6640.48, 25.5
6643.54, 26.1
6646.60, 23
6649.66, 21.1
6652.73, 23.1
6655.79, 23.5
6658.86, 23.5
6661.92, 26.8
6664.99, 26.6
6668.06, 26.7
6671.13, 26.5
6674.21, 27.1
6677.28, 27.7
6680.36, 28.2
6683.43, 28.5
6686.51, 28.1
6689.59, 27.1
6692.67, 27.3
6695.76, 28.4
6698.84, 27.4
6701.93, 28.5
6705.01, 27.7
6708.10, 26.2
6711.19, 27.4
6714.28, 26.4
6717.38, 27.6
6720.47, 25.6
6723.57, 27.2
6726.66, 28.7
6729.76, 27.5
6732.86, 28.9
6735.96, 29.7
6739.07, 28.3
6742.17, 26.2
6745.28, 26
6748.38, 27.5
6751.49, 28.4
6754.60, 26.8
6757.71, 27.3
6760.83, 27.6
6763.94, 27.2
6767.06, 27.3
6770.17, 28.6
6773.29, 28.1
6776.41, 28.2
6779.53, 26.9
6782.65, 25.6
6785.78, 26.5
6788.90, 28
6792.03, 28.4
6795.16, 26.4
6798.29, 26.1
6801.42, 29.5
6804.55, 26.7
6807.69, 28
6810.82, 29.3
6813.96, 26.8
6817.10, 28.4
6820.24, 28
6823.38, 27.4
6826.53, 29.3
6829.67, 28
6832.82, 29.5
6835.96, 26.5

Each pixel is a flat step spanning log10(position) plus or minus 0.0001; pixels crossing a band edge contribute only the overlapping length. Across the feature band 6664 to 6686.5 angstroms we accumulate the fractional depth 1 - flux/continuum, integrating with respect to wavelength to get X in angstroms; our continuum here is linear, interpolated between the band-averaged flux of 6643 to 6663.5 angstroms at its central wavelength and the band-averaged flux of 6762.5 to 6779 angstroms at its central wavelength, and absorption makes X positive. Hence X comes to -2.6 angstroms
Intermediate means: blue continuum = 23.8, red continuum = 27.8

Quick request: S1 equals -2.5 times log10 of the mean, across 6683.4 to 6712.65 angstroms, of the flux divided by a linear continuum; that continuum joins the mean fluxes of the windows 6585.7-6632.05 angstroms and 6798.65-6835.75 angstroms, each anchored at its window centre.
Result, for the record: 0.04 mag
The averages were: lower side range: 28.9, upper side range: 28.1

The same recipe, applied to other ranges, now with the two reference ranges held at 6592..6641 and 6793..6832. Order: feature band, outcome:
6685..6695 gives 0.035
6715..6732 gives 0.037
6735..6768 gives 0.028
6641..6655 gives 0.216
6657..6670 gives 0.108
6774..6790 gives 0.037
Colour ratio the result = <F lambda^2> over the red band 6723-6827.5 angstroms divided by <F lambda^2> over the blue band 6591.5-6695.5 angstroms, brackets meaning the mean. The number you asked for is 1.05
